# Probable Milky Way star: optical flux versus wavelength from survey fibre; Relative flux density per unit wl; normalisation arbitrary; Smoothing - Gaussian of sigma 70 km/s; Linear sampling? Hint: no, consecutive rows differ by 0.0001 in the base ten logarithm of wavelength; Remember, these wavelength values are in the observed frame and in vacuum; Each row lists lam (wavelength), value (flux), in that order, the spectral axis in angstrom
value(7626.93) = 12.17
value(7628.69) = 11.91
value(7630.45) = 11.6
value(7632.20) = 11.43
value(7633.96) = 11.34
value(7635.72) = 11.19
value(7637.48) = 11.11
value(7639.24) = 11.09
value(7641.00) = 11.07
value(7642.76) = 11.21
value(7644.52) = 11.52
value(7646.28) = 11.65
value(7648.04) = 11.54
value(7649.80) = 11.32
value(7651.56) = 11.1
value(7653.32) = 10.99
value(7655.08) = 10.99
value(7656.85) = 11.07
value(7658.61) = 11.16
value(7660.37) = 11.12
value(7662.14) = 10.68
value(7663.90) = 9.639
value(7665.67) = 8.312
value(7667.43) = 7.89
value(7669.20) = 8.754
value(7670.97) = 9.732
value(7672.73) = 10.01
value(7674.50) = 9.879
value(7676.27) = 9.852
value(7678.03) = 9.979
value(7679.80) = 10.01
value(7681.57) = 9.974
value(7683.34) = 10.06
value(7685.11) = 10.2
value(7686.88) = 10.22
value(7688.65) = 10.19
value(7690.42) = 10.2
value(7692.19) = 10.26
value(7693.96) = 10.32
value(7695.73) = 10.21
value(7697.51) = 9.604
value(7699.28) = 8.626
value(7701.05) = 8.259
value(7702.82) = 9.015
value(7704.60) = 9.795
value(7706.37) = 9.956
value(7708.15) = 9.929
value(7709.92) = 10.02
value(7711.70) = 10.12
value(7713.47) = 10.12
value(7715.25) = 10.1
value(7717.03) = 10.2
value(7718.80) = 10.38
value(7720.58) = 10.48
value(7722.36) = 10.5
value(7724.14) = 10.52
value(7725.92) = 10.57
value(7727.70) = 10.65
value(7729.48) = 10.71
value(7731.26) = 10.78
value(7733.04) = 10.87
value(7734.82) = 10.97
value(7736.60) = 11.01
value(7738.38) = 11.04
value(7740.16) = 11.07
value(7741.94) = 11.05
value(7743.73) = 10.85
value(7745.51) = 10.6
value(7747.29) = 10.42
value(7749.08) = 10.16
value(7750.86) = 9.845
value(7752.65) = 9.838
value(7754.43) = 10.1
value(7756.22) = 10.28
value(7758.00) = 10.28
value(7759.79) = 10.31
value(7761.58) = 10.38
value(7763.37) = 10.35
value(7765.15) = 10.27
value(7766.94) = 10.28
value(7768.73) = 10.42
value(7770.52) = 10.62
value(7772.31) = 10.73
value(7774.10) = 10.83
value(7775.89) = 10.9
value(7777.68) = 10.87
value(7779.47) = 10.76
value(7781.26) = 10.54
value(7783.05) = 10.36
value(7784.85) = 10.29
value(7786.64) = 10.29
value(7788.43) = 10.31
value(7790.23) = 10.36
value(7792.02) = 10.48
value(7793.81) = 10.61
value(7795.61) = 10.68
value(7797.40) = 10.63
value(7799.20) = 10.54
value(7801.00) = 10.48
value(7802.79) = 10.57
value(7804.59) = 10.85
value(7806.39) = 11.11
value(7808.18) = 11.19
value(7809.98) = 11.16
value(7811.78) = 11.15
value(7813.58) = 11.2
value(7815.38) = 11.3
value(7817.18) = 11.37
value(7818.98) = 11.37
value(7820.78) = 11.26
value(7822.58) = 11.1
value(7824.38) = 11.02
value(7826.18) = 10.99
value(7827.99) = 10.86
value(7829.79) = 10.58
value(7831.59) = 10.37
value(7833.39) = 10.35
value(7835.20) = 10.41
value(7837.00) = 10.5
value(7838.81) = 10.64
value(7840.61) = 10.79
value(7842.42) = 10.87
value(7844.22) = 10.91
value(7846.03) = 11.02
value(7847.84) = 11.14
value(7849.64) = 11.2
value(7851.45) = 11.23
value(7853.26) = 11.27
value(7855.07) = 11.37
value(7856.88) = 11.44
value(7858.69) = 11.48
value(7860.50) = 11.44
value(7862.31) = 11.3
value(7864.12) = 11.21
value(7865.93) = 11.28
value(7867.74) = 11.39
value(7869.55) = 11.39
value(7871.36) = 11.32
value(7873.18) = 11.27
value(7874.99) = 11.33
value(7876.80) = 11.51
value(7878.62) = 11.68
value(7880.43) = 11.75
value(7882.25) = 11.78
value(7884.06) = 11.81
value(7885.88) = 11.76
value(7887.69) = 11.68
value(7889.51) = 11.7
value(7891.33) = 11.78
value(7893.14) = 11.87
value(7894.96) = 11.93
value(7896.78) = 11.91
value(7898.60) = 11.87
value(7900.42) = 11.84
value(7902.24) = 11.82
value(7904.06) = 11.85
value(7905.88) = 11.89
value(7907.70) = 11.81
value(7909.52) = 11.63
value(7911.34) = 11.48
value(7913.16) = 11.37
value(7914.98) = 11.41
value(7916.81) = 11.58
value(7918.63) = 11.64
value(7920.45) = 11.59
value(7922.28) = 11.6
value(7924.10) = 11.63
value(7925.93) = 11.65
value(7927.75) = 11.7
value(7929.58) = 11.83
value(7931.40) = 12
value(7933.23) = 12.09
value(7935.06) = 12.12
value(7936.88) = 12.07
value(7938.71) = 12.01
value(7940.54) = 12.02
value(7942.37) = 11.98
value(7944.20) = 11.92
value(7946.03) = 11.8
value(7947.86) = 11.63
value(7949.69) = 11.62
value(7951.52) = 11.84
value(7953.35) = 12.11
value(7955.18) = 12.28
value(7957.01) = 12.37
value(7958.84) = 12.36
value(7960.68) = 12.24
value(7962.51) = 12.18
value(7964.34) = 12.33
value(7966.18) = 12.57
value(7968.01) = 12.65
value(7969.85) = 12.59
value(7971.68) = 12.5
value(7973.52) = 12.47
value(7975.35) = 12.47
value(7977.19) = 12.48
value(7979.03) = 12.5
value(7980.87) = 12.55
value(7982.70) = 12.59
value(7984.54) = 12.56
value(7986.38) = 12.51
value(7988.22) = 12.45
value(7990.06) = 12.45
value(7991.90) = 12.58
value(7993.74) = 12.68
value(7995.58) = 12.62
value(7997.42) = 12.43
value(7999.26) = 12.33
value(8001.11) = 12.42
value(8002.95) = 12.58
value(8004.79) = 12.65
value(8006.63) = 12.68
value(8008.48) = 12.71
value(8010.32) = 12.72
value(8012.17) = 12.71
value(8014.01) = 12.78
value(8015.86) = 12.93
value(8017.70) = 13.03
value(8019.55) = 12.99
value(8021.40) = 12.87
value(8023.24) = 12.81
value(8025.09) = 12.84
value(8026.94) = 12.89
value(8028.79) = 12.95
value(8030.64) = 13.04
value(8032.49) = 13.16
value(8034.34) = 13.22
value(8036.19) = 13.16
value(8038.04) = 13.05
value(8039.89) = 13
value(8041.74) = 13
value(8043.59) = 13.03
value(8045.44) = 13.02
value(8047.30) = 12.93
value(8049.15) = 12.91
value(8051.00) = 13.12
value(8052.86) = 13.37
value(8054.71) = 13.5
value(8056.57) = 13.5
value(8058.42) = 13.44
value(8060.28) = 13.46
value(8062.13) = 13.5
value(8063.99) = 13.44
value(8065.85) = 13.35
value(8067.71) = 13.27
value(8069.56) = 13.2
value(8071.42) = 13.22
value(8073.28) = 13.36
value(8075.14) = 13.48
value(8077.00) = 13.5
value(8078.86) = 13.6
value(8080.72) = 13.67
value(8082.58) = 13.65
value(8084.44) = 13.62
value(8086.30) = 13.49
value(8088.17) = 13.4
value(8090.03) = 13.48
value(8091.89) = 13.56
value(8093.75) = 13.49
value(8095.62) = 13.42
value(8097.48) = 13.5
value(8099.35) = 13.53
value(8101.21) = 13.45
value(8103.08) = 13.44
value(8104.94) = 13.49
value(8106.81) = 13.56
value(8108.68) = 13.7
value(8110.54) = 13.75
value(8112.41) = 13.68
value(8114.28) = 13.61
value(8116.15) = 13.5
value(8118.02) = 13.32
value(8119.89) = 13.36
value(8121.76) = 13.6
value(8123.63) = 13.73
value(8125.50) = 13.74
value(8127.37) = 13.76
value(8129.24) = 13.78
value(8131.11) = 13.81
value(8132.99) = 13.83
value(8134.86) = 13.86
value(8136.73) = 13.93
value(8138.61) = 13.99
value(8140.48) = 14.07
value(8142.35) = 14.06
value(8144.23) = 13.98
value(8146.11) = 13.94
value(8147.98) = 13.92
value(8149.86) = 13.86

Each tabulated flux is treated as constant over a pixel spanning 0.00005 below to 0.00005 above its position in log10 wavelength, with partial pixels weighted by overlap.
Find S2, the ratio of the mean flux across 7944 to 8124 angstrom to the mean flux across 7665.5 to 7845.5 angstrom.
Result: 1.25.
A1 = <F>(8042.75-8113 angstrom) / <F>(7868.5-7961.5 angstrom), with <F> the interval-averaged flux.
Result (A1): 1.1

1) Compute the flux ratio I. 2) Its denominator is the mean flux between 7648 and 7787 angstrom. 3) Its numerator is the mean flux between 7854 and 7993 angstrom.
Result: 1.16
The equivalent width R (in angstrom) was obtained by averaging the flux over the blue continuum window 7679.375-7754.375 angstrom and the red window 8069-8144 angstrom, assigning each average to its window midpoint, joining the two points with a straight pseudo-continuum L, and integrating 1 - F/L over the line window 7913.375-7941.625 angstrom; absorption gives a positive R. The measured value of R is 0.6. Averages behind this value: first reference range 10.2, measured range 11.8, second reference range 13.6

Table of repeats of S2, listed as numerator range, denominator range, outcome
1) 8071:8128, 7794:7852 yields 1.24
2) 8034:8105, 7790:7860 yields 1.22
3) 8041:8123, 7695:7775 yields 1.30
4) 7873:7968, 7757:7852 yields 1.10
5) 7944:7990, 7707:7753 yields 1.17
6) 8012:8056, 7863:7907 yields 1.12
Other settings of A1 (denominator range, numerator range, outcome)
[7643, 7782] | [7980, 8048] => 1.24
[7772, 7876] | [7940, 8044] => 1.15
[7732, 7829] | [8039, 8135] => 1.26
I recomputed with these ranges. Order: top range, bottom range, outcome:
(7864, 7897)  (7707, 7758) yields 1.11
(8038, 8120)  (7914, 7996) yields 1.10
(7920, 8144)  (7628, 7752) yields 1.24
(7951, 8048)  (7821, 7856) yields 1.16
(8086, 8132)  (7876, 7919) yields 1.16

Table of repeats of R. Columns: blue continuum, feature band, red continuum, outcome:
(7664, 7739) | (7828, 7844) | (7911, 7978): 0.7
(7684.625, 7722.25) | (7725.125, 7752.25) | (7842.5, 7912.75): -1.2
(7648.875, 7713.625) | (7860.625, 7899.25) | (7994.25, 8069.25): 0.3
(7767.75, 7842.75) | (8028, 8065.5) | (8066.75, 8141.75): -0.4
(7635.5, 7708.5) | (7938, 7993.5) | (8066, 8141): 1.0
